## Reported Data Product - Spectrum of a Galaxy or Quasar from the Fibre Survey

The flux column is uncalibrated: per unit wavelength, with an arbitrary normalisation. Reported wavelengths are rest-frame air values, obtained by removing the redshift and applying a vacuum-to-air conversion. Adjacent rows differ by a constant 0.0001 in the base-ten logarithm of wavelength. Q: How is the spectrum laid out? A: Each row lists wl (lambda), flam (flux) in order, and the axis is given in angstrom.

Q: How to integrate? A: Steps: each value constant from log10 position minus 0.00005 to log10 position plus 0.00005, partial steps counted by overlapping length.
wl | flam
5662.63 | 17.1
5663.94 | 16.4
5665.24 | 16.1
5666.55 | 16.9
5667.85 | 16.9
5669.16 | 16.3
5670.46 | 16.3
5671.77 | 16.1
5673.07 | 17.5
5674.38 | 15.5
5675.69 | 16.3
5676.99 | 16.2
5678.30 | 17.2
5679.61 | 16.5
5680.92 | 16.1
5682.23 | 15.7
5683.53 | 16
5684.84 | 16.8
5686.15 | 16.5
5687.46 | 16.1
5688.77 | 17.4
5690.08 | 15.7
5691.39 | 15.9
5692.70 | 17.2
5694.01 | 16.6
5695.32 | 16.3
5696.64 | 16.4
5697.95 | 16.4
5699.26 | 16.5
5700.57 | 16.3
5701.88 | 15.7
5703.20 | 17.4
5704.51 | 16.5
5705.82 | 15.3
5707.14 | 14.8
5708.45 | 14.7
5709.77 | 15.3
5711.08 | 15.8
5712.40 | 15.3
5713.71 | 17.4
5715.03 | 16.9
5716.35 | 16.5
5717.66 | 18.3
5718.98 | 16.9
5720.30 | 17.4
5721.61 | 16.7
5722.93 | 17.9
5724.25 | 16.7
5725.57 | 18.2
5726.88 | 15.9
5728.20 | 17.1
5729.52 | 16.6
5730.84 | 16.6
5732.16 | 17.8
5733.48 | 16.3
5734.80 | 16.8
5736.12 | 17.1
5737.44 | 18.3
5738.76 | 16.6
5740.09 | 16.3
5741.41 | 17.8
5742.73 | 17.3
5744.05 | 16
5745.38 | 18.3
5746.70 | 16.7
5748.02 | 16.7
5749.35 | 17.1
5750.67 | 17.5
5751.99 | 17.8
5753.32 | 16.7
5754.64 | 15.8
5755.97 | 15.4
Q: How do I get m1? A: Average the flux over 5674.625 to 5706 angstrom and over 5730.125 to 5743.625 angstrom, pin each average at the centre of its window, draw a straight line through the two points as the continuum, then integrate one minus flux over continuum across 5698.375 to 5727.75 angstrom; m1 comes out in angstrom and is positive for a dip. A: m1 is 0.4 angstrom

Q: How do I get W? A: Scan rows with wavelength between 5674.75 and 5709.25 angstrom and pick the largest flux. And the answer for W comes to 17.4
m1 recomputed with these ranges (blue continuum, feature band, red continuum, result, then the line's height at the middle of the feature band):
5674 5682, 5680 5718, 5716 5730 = 0.97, 16.7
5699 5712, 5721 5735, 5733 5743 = -0.25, 16.7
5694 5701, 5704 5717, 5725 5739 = 0.63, 16.6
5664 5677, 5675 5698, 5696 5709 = -0.26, 16.2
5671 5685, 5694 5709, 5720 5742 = 0.54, 16.7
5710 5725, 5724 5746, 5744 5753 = 0.01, 17.1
